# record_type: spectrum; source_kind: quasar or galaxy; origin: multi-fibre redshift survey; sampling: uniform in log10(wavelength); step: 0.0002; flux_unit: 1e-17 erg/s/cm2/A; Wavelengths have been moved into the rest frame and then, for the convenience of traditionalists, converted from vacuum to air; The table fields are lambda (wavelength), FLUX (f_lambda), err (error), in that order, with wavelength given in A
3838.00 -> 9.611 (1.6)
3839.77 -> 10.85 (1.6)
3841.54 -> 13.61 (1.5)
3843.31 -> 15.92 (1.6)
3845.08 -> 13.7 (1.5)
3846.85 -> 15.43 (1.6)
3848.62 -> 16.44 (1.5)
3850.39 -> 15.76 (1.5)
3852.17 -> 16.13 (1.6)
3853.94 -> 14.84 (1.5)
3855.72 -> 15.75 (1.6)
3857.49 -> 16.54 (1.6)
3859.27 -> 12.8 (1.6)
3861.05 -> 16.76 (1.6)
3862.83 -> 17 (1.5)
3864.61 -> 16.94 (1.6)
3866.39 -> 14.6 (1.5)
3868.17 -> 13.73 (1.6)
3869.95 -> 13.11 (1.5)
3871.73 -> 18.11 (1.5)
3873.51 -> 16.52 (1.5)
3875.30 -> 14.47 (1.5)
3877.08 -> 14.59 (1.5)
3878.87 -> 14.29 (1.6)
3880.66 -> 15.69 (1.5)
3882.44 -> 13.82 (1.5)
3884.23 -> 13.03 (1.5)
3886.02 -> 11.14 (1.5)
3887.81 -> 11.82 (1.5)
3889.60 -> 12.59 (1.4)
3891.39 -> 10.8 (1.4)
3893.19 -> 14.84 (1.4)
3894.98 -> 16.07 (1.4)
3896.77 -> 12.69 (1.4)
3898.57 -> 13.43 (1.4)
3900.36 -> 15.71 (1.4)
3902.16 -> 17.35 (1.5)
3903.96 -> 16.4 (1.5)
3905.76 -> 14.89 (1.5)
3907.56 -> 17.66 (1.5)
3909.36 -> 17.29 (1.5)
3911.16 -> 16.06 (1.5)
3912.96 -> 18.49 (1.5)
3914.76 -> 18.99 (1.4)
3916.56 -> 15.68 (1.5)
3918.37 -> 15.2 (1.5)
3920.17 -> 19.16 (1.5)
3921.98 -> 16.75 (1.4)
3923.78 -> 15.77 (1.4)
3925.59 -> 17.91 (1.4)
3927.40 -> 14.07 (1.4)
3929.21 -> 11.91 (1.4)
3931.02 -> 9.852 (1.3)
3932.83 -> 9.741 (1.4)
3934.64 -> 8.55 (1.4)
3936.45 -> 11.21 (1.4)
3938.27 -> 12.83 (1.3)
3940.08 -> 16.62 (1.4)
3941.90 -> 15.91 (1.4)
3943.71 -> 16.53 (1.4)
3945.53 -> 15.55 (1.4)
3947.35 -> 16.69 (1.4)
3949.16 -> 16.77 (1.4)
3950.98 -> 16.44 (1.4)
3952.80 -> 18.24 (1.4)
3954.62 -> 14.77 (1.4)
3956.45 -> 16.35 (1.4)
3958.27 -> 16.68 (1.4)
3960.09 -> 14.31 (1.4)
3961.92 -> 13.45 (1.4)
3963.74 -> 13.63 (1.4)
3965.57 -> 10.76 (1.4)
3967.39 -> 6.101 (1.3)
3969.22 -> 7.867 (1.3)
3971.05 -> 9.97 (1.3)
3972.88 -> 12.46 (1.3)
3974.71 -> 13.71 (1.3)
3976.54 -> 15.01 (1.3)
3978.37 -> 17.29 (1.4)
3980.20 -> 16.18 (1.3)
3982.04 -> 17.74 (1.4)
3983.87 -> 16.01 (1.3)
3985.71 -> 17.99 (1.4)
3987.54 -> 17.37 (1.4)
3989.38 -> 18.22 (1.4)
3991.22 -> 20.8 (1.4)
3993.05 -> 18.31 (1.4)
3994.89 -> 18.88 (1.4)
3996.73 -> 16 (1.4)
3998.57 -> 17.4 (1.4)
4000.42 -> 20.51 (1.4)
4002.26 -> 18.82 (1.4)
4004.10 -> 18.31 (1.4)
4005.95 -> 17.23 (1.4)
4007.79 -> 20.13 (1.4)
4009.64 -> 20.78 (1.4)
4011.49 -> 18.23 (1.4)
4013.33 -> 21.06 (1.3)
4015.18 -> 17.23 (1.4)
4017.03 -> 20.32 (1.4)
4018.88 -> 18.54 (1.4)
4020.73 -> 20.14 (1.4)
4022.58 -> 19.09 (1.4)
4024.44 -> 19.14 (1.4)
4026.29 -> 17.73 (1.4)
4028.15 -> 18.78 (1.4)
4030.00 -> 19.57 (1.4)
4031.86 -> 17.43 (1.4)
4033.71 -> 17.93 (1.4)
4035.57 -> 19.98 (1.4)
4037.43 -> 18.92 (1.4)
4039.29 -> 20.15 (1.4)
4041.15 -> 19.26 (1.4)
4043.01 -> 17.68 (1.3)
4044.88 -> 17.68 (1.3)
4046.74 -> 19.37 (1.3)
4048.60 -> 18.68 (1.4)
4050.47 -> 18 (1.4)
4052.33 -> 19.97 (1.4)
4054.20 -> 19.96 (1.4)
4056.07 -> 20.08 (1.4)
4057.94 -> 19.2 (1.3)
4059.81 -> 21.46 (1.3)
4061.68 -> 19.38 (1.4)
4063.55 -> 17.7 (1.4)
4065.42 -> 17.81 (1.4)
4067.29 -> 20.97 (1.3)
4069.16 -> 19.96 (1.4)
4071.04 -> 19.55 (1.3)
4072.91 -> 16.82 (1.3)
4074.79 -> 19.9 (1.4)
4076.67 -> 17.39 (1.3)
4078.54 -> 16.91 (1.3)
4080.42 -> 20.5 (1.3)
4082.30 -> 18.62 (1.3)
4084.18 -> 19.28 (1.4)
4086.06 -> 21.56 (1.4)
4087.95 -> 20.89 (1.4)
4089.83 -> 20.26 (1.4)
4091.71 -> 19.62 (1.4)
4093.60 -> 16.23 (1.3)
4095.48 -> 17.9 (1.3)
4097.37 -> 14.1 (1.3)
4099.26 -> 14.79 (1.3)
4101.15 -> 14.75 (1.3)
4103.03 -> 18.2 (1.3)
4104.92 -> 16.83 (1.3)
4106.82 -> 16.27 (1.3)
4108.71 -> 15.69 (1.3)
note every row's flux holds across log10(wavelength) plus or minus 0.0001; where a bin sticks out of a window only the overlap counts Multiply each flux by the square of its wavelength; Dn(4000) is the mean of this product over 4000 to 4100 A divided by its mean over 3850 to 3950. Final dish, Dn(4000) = 1.4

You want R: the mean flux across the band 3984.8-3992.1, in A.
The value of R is 18.6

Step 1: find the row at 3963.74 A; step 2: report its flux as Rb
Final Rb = 13.63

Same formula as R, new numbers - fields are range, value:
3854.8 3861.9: 15.4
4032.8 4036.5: 18.9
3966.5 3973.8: 9.11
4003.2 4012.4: 18.9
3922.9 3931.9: 13.9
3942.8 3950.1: 16.4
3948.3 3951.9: 16.6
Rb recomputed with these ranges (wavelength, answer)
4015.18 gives 17.23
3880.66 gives 15.69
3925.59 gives 17.91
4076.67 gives 17.39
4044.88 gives 17.68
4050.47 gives 18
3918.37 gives 15.2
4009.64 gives 20.78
